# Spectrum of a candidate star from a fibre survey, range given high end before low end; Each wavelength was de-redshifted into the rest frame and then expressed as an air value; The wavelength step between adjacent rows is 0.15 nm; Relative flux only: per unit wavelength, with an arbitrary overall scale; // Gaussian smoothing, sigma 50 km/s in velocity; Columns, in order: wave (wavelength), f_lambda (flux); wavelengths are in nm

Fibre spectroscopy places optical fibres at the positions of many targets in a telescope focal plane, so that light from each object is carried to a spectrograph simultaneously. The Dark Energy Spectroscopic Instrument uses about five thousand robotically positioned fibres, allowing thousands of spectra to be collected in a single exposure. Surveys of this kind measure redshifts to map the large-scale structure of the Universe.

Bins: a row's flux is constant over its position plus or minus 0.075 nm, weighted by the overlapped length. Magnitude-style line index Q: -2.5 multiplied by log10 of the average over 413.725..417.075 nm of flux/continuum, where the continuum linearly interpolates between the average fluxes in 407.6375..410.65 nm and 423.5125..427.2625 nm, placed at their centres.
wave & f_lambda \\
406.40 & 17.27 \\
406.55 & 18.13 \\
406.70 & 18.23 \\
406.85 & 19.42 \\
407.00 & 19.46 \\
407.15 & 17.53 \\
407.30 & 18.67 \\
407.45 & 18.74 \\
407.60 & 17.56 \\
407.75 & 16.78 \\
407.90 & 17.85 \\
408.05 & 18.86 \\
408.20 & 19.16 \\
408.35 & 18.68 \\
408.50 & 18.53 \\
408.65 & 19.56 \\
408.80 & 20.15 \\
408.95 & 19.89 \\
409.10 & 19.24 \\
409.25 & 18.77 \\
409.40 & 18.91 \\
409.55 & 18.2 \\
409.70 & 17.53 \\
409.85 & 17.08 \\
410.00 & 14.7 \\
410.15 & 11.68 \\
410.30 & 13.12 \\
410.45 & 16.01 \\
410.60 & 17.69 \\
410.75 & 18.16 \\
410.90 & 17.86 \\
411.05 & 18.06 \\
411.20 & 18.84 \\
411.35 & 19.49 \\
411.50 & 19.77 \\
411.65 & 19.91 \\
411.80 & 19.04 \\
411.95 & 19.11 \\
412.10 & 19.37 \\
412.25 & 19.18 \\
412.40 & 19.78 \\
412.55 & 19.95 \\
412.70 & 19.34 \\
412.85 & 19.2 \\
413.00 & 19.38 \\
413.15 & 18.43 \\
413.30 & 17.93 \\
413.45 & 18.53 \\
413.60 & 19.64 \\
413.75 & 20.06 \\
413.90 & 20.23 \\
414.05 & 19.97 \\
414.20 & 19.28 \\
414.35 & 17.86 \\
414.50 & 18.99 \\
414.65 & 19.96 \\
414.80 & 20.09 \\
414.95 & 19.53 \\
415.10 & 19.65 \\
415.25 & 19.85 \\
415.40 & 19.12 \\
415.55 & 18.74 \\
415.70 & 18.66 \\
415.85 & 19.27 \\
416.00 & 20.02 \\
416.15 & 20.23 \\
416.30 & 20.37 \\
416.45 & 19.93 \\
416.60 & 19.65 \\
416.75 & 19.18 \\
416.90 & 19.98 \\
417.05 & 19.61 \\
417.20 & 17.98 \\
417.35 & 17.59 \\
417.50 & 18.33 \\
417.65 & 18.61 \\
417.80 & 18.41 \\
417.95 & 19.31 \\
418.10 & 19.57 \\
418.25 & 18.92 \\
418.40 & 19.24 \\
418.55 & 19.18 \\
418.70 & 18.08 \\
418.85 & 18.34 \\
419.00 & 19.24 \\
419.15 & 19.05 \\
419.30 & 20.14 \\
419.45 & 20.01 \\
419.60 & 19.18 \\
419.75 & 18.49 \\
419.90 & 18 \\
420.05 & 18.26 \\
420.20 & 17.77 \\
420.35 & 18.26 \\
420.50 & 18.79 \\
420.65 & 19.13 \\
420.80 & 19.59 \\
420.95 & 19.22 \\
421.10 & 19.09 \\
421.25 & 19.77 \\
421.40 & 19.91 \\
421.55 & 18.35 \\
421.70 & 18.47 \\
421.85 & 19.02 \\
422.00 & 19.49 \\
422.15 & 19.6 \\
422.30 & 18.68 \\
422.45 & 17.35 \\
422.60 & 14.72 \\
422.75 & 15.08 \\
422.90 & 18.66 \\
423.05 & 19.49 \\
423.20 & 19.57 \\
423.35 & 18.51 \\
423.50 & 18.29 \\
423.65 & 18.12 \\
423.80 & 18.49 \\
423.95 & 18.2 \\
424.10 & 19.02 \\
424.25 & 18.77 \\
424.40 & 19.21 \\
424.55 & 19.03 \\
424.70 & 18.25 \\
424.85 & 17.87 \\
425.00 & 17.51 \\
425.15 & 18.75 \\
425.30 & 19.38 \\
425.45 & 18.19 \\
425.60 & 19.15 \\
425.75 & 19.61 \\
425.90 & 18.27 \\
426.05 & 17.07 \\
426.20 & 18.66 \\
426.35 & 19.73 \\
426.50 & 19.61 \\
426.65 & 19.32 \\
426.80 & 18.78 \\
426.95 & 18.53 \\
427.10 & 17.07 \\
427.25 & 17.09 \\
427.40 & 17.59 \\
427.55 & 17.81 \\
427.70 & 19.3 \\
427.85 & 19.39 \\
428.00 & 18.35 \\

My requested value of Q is -0.092 mag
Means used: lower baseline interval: 17.6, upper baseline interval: 18.6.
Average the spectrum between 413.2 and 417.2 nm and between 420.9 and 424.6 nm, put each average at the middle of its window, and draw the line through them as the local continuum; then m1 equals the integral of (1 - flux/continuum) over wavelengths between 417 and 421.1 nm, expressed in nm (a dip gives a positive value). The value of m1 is 0.035 nm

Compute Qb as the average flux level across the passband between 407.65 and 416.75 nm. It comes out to 18.7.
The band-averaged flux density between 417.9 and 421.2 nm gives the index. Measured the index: 19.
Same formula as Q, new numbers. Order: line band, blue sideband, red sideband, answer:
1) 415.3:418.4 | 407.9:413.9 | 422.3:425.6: -0.05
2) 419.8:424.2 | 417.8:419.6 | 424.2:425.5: 0.02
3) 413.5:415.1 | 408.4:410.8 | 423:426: -0.10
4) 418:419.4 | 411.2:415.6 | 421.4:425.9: -0.01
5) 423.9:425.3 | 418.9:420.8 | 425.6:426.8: 0.02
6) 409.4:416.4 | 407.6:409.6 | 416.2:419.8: 0.01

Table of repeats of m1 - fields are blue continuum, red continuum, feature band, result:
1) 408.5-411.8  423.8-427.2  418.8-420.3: -0.04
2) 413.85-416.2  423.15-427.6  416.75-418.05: 0.03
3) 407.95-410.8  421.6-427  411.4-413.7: -0.18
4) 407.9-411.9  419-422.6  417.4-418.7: -0.02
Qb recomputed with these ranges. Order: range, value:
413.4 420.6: 19.2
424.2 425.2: 18.5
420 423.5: 18.6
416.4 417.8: 18.9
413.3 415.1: 19.4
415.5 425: 18.8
